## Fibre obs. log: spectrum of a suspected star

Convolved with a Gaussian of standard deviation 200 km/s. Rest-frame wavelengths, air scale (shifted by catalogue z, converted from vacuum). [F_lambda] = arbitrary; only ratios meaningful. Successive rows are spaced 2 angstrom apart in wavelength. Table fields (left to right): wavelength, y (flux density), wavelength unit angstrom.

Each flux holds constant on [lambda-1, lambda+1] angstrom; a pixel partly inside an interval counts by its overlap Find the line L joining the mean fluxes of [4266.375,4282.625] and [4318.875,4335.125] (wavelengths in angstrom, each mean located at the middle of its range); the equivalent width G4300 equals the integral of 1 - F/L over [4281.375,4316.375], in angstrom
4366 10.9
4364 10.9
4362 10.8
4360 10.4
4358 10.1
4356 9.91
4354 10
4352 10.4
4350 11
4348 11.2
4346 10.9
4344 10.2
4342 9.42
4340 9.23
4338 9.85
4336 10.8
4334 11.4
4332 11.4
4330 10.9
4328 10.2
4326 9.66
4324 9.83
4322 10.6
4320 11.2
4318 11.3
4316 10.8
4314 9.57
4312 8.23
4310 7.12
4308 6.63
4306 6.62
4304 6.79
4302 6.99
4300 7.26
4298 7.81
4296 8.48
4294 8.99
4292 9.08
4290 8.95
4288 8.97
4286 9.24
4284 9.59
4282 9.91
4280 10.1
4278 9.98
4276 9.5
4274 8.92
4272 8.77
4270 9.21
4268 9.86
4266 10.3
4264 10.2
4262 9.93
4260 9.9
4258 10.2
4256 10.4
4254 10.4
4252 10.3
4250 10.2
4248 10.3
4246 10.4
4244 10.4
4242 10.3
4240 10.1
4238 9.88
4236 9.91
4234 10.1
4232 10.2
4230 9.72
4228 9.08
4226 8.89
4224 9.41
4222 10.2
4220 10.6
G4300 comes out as 6.0 angstrom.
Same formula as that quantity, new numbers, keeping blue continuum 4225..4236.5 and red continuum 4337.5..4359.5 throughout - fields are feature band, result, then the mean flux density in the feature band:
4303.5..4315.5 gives 2.8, 7.66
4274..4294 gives 1.0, 9.43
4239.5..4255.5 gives -1.0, 10.3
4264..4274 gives 0.3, 9.54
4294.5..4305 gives 2.6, 7.54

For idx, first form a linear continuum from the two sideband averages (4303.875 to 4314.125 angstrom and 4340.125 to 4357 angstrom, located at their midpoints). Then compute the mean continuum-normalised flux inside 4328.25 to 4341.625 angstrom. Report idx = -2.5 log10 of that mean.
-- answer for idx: -0.136 mag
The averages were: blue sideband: 7.38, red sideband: 10.3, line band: 10.5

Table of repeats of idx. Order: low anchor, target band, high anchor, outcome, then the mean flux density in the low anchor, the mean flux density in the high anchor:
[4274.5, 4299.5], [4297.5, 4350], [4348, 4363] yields 0.04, 9.17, 10.4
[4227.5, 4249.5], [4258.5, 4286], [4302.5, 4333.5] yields 0.01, 10.1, 9.38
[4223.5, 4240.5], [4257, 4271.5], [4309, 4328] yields -0.02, 9.7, 9.83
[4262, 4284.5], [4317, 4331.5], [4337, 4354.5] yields -0.05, 9.68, 10.3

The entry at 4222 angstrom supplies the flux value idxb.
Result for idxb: 10.2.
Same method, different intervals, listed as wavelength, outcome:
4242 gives 10.3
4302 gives 6.99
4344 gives 10.2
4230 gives 9.72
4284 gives 9.59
